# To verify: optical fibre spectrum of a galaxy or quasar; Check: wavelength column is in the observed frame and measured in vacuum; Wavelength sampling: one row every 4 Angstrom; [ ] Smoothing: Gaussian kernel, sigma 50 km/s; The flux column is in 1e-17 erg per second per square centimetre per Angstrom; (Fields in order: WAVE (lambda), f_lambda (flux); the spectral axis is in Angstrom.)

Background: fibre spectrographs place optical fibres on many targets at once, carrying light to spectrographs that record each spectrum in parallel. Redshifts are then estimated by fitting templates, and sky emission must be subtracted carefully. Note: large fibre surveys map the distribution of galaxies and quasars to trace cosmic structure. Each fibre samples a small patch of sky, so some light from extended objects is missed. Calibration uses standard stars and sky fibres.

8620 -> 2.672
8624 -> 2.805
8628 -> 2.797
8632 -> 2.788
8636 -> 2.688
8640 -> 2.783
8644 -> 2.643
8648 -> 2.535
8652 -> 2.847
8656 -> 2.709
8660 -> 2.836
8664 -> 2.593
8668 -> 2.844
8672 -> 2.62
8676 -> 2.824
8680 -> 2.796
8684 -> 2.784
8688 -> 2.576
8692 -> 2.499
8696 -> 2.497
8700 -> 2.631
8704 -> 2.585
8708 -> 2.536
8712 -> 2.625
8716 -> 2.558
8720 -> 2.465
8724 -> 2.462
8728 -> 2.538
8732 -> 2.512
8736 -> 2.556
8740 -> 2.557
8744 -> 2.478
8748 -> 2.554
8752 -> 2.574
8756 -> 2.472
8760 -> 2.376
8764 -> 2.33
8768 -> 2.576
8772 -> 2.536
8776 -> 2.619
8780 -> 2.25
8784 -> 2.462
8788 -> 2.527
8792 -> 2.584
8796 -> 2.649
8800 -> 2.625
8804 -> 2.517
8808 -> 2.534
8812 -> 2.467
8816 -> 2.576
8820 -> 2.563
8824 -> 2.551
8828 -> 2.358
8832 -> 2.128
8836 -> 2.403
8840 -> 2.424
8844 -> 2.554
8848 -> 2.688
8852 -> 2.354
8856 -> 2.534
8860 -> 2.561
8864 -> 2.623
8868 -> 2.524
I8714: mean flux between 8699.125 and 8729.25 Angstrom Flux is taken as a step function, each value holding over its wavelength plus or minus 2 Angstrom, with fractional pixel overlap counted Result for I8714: 2.55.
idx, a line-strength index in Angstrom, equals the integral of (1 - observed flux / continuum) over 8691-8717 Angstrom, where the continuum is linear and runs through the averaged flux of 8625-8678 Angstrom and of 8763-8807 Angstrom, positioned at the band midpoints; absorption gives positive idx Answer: 0.8 Angstrom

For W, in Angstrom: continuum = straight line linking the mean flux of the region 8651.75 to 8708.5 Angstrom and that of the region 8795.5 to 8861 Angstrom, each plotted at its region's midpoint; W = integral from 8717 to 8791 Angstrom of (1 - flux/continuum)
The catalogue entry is 2.6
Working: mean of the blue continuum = 2.68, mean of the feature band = 2.49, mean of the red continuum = 2.49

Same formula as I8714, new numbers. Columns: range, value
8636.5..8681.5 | 2.73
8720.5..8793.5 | 2.5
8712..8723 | 2.53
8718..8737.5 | 2.51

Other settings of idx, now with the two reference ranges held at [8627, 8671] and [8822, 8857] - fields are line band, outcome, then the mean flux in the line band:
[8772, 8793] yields 0.3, 2.49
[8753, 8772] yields 0.8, 2.46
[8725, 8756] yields 0.7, 2.53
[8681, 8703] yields 0.5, 2.61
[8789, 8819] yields -0.8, 2.56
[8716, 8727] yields 0.6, 2.49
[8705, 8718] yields 0.3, 2.57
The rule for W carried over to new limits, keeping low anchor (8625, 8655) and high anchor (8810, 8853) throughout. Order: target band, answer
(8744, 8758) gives 0.3 Angstrom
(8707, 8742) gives 1.0 Angstrom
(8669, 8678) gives -0.2 Angstrom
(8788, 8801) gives -0.5 Angstrom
